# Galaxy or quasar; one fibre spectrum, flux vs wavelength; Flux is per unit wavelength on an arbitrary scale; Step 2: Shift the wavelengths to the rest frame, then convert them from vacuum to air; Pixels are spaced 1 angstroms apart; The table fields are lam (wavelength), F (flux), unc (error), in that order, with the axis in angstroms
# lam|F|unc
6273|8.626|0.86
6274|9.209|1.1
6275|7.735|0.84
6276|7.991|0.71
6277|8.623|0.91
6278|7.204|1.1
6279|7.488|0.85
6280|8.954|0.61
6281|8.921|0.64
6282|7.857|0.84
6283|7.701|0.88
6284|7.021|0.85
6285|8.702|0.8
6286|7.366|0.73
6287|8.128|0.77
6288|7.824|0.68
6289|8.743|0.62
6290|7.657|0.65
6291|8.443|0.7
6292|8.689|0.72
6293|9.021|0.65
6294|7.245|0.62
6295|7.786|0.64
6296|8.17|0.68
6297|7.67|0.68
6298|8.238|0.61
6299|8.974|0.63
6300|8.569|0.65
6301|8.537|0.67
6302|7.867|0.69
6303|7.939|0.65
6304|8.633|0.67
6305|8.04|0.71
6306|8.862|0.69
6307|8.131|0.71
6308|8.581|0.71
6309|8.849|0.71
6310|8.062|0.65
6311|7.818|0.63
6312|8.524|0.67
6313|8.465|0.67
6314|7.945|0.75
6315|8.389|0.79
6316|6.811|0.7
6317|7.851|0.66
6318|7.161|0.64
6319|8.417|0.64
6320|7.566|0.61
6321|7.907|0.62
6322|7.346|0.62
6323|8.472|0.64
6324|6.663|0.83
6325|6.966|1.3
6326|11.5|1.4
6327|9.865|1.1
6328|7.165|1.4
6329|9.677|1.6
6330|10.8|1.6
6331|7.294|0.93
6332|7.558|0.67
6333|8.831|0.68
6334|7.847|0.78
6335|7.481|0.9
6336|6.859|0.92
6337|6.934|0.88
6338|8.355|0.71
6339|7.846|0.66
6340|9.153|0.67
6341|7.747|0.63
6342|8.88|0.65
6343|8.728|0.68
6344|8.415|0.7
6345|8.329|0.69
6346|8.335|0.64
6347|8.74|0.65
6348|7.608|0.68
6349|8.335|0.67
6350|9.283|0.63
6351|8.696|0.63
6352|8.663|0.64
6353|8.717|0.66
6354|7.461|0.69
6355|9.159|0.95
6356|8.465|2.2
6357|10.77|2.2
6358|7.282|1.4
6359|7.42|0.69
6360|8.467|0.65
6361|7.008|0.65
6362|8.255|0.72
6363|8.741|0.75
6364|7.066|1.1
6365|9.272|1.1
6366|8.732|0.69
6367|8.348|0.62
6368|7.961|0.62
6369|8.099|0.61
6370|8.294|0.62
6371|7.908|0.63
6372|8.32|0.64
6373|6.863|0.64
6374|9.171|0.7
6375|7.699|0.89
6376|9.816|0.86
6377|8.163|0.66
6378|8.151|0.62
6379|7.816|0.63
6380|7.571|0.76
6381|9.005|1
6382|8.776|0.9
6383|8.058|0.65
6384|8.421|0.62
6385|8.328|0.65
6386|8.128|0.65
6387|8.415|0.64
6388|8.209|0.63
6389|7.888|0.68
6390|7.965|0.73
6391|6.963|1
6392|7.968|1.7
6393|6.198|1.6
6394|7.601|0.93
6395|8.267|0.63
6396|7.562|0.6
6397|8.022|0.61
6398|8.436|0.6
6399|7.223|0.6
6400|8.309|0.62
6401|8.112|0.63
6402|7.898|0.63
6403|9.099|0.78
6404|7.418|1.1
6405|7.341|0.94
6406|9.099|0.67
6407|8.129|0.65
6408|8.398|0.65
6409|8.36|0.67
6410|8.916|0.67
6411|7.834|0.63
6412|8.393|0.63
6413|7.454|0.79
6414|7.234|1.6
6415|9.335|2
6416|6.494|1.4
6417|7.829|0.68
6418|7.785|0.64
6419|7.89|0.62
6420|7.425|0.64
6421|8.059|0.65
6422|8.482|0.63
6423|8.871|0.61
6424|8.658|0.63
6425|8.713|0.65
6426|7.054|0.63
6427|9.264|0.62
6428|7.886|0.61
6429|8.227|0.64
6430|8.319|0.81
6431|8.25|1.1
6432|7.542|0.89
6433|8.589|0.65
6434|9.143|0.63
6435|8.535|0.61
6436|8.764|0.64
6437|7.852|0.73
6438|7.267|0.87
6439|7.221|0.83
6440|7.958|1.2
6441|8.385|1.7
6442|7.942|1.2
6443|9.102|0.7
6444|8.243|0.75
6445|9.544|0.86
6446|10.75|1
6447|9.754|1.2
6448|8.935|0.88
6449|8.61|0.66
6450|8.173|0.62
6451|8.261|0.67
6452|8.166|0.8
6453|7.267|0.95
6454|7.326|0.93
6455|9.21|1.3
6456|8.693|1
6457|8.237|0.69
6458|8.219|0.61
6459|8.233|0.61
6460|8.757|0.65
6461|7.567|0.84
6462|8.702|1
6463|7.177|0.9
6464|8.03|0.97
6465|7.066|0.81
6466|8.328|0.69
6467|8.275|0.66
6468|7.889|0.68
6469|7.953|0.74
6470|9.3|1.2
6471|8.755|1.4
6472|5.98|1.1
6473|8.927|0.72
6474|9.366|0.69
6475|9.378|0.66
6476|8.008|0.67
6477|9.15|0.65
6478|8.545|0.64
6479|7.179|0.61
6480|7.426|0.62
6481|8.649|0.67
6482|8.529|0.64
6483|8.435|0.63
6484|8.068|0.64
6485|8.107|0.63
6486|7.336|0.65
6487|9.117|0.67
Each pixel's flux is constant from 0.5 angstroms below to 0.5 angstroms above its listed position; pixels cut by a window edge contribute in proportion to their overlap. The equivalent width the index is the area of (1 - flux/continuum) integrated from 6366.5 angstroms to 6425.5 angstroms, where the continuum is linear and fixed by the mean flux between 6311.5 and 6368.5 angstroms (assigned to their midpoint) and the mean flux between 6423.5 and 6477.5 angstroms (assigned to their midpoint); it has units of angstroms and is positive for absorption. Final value 1.53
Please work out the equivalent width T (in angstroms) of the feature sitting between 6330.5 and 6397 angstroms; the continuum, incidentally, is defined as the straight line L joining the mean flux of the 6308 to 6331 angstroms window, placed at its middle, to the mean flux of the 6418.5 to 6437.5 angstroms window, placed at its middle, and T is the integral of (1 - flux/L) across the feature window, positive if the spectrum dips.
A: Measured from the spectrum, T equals 0.94 angstroms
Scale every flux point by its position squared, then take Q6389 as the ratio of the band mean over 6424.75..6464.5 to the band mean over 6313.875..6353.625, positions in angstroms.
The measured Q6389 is 1.05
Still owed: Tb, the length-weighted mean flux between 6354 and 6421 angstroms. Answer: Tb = 8.1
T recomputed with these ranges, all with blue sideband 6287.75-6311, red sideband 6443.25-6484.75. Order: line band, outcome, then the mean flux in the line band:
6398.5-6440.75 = 1.18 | 8.11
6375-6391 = 0.14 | 8.25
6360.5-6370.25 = 0.17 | 8.17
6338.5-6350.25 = -0.18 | 8.43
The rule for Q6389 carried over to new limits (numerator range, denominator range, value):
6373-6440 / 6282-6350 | 1.02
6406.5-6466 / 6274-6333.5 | 1.05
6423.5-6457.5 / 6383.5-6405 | 1.08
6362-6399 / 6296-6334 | 1.00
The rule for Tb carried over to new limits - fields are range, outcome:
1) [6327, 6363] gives 8.33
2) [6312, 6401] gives 8.18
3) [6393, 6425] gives 8.04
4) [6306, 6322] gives 8.04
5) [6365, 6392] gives 8.21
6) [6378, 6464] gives 8.18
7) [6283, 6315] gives 8.2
